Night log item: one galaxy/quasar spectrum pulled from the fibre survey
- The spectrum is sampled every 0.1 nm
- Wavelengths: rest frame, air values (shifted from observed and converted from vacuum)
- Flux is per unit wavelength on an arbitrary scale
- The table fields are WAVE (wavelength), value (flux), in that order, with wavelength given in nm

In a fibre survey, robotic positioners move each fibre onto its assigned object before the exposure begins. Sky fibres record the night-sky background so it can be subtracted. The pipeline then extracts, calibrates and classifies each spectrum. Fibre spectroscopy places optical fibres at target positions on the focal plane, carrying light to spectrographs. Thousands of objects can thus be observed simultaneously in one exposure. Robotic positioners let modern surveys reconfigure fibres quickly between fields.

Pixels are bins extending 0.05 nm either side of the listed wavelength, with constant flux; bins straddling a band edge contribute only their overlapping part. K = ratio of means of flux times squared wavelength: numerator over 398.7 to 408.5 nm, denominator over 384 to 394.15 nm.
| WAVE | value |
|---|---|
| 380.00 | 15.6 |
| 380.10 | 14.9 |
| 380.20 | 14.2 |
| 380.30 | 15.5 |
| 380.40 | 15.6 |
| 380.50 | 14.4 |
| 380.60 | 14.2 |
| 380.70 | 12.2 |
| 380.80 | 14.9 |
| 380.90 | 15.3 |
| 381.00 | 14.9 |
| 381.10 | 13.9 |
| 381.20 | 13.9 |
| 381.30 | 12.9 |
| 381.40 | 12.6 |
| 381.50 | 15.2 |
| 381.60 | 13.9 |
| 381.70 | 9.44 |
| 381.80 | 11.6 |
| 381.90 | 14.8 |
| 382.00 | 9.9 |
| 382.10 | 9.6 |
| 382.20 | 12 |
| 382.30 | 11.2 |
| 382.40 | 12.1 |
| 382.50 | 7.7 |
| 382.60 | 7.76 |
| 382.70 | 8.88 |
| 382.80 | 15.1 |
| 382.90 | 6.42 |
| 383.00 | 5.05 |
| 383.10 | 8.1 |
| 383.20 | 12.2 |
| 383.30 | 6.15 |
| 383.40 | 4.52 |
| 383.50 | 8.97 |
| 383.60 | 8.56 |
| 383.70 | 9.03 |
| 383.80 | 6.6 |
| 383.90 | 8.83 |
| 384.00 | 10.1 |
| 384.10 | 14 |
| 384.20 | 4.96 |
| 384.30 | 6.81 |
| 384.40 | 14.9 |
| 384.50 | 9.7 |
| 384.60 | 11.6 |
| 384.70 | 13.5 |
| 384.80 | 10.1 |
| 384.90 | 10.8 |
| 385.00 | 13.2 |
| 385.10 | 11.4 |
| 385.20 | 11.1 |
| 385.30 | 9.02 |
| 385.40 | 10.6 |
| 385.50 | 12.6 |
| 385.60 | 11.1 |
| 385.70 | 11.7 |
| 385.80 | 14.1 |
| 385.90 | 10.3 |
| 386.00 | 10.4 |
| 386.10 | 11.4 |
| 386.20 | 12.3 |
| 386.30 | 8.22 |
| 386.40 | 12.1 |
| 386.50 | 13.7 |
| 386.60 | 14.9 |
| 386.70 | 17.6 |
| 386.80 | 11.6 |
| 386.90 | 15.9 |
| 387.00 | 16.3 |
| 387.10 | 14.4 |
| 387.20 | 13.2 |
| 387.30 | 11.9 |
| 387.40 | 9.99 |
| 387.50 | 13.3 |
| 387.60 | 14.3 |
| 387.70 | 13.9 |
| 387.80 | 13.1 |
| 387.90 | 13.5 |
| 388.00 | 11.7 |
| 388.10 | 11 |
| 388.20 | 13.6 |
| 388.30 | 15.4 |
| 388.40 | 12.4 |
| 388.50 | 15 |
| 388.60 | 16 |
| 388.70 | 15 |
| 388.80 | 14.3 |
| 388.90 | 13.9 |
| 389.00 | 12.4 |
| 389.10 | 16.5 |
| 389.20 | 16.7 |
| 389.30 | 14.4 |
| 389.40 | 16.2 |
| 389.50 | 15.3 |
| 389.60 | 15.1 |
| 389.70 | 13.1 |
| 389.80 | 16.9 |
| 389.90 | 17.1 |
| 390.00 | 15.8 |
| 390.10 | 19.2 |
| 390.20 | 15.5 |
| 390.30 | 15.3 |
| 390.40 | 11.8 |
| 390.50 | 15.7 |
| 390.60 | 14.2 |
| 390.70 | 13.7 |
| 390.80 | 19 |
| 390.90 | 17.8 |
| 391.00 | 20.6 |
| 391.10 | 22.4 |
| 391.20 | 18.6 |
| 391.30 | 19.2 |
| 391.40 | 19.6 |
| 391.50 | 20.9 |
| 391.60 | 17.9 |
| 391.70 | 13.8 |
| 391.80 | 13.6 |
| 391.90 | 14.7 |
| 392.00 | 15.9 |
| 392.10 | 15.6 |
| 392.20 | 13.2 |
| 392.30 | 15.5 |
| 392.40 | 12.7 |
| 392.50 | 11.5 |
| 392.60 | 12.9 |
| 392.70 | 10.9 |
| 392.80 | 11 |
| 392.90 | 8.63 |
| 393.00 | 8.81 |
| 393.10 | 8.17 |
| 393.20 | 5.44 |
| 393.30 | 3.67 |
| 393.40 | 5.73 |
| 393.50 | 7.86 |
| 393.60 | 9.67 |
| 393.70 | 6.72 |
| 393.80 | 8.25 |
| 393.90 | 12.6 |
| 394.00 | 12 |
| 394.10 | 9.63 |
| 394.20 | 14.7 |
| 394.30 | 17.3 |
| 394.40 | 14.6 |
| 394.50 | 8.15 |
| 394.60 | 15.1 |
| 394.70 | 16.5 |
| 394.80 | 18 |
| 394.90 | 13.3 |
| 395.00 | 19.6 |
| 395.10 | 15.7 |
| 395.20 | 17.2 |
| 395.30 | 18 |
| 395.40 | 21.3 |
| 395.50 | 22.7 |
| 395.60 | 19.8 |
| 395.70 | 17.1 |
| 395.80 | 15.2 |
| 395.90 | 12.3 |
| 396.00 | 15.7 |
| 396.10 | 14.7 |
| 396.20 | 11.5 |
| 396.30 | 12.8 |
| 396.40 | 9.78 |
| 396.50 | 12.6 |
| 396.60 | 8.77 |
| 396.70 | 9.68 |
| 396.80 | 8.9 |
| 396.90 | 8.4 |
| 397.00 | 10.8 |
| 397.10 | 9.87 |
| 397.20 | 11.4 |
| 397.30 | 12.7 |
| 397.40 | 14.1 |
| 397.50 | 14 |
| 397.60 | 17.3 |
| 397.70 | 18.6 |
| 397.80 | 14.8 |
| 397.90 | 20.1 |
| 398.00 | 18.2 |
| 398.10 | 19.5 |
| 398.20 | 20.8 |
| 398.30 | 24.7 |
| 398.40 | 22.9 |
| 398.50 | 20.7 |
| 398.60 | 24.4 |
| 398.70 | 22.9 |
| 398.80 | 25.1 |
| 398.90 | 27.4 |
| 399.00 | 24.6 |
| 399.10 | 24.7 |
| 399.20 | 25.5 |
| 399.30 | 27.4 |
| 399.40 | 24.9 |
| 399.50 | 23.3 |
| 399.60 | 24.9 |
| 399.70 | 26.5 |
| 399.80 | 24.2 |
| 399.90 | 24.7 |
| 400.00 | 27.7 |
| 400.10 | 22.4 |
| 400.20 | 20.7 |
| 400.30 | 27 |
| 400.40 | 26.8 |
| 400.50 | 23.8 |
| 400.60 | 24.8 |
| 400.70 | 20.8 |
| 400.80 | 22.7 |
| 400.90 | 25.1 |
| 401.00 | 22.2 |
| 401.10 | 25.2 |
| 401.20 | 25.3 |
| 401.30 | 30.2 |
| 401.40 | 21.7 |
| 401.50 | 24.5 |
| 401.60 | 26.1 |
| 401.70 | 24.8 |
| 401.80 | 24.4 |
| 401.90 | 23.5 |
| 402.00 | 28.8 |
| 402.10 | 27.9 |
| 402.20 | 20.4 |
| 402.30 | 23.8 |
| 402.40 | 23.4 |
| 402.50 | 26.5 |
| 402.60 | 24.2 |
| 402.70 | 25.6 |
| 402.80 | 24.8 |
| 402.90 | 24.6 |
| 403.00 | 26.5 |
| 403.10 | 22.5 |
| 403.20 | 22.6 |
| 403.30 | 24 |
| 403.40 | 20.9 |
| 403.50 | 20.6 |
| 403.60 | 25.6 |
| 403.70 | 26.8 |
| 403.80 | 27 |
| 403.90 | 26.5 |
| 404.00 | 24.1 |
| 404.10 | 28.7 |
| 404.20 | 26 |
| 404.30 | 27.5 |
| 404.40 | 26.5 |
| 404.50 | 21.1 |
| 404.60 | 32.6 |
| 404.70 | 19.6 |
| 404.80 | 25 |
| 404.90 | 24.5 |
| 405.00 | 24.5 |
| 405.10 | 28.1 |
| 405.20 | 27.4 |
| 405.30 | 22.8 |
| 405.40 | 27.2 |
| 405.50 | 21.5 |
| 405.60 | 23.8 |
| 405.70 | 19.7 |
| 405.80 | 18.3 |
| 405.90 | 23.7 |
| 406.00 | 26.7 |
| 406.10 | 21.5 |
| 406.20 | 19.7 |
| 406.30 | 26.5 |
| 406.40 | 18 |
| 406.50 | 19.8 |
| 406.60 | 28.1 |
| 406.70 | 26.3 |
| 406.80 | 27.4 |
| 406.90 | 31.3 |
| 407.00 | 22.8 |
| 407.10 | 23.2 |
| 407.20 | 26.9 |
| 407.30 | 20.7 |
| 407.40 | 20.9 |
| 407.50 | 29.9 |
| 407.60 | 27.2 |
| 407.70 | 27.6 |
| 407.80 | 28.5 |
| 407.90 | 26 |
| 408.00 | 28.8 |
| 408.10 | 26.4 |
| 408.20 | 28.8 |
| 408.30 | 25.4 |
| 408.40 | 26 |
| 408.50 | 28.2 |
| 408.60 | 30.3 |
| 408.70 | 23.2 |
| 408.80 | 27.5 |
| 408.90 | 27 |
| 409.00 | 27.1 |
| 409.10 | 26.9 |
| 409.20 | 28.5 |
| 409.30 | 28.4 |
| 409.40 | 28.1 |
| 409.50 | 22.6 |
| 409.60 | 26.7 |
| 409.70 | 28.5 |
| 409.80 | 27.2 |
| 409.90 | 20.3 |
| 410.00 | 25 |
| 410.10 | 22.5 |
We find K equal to 2.03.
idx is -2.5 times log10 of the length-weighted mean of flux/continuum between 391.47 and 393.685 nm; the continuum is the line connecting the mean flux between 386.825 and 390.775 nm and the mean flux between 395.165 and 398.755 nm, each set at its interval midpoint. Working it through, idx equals 0.29 mag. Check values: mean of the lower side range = 14.4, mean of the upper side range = 16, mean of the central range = 11.6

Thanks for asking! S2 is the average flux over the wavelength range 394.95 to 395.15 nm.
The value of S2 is 17.7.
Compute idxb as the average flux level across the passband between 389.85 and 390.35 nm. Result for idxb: 16.6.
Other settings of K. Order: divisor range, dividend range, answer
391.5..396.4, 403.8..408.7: 2.01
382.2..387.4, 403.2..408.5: 2.56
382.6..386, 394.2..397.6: 1.51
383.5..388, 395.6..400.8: 1.74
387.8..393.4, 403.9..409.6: 1.92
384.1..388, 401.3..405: 2.24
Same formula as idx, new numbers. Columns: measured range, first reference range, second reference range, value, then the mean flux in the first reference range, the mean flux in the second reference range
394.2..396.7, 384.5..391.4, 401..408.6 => 0.24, 14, 25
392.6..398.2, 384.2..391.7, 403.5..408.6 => 0.38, 14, 25.2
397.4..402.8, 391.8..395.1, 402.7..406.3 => -0.21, 11.9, 24.4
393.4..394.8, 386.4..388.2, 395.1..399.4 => 0.35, 13.5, 17.4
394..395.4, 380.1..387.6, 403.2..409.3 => 0.19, 11.6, 25.3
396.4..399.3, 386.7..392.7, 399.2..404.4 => 0.23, 15.1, 24.8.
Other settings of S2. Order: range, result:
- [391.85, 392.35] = 15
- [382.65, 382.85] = 12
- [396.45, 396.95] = 9.67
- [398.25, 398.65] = 23.2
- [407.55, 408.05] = 27.6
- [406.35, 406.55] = 18.9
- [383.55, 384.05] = 8.62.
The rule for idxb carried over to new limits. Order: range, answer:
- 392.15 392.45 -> 13.8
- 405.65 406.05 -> 22.1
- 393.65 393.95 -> 9.19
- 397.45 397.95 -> 17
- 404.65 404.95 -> 23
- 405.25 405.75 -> 23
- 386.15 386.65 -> 12.2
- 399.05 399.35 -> 25.9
